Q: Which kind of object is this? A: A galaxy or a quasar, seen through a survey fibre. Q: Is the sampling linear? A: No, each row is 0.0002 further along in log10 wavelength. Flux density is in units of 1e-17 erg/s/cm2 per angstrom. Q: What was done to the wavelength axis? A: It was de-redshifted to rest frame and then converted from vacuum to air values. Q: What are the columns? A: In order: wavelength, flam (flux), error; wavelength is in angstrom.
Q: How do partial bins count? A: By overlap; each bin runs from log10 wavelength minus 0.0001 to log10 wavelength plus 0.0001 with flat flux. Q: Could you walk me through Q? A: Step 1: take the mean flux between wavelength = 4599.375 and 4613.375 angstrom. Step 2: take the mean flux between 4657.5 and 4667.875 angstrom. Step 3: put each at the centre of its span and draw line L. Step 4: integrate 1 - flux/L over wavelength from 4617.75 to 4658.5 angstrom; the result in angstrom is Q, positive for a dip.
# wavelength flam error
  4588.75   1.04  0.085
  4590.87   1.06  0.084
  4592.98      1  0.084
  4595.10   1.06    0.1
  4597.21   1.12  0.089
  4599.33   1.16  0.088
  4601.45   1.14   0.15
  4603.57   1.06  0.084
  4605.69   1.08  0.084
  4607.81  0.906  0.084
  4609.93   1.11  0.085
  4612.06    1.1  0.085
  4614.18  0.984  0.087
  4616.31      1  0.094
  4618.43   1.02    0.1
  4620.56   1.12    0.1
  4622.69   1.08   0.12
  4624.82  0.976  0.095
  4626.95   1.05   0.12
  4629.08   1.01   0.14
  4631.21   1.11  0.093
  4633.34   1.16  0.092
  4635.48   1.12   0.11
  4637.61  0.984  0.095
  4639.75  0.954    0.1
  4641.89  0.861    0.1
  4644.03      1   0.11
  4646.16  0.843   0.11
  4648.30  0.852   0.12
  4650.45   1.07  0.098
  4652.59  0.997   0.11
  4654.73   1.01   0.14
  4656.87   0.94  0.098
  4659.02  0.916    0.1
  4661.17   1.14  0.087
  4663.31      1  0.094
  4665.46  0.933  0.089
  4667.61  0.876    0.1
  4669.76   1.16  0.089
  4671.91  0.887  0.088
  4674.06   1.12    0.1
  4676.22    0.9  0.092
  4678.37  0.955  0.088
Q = 0.5 angstrom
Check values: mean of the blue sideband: 1.07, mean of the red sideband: 0.979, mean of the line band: 1.01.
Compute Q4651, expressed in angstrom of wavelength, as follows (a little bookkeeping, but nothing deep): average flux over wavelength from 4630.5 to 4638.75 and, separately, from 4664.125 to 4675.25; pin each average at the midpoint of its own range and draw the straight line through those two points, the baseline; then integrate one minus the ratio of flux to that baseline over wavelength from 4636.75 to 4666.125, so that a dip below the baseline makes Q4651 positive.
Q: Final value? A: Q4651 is 2.2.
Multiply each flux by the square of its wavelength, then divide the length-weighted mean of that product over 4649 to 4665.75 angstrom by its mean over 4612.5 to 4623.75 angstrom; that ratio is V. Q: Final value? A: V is 0.97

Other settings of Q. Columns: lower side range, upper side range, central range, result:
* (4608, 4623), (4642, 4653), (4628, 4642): -0.8 angstrom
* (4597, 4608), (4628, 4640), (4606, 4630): 0.9 angstrom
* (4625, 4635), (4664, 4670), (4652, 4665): -0.1 angstrom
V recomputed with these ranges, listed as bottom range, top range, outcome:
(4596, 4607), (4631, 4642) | 0.95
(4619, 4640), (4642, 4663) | 0.93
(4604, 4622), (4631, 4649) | 0.96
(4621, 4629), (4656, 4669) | 0.95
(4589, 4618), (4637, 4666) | 0.93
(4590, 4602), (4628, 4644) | 0.96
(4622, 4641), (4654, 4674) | 0.96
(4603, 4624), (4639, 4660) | 0.92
